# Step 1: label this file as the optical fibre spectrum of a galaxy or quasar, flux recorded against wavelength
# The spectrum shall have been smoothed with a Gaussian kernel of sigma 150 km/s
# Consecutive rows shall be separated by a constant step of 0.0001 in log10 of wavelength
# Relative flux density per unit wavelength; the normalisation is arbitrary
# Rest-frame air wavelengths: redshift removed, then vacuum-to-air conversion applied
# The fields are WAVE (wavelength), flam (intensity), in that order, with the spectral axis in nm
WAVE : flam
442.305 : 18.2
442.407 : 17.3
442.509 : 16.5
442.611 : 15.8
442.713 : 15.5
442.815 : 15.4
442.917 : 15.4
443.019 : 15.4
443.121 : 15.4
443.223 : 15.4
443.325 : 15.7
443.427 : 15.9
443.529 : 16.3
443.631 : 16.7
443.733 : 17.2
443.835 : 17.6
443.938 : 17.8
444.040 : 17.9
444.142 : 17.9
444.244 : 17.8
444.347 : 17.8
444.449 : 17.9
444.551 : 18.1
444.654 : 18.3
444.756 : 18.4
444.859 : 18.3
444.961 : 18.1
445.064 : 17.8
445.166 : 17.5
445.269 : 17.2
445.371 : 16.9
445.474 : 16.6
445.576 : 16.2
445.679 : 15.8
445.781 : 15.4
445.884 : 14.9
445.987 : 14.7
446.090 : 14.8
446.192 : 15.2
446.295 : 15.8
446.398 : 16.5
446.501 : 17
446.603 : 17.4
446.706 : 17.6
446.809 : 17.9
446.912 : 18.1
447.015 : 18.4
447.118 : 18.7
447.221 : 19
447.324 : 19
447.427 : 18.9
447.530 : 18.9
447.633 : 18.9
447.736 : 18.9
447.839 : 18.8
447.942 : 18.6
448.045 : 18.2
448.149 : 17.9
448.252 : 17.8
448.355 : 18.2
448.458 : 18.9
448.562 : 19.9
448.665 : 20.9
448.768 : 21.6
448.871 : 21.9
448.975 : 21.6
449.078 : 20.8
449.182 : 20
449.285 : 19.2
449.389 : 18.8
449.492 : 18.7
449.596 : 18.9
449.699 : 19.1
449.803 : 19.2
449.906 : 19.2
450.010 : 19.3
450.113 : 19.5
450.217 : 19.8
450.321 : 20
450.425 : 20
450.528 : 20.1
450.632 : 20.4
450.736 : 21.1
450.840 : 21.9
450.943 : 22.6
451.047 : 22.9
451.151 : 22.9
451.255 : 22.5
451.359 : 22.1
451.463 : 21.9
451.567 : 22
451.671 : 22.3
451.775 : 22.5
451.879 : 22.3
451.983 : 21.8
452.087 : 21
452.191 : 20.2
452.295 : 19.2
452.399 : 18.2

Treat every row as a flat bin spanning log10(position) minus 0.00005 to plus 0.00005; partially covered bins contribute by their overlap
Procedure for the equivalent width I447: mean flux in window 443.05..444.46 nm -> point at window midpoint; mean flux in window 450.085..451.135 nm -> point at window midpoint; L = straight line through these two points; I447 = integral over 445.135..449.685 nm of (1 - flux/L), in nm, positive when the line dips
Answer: 0.23 nm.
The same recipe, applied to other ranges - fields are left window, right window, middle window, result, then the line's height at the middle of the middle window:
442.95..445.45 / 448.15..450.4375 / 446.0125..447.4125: 0.083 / 18.4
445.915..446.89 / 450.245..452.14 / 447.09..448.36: -0.058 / 17.8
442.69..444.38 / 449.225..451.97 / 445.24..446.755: 0.159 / 18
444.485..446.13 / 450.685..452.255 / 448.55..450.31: 0.030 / 20.3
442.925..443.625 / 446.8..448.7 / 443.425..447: -0.009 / 17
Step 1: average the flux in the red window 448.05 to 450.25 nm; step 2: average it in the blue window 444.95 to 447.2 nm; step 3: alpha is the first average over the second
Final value 1.17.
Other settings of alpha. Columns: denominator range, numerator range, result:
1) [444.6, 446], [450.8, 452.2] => 1.31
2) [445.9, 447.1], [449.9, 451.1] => 1.24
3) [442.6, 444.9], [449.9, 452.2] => 1.26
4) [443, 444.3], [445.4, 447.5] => 1.01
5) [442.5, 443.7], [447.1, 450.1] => 1.22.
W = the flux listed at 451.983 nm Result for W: 21.8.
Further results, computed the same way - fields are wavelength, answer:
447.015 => 18.4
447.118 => 18.7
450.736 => 21.1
